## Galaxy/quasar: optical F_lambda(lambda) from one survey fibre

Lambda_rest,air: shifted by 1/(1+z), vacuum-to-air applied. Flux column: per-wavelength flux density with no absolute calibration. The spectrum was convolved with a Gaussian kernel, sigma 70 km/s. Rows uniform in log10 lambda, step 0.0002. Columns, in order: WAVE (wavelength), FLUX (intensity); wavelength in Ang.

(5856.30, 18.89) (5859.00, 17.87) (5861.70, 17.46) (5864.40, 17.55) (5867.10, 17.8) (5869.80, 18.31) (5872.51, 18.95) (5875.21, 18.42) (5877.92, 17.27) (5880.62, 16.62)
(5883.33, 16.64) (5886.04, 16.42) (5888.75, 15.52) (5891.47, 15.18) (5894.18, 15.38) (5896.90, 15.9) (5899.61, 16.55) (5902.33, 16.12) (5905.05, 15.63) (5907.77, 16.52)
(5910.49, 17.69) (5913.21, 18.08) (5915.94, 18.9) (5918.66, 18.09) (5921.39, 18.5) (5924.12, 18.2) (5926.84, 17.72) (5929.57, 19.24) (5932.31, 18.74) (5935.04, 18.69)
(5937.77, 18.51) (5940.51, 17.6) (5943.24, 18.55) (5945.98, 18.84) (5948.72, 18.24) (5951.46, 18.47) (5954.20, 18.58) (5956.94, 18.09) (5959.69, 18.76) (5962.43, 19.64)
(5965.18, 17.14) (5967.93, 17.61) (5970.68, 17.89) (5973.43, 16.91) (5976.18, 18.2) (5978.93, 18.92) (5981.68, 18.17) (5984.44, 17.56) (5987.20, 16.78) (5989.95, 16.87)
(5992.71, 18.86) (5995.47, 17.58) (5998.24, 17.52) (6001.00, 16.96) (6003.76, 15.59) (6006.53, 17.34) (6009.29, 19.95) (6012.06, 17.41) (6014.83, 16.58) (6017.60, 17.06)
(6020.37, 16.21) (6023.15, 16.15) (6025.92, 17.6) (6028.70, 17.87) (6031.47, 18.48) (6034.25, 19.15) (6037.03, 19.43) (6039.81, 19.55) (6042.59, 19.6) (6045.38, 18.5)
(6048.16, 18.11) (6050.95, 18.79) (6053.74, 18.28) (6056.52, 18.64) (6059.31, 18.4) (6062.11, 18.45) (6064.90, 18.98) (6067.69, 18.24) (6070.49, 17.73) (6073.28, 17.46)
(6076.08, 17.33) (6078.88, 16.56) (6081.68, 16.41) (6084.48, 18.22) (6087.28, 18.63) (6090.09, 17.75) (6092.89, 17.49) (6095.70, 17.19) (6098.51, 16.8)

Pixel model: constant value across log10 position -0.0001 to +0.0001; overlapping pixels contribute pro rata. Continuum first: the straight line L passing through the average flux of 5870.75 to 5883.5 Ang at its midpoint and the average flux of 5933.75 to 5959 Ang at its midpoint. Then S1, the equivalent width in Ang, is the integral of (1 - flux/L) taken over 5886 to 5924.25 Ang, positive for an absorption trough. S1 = 2.48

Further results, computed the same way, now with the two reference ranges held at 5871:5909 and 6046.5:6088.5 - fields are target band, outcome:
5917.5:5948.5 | -2.8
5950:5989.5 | -1.9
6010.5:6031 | 0.6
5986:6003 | 0.0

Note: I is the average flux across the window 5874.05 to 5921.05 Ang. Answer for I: 16.8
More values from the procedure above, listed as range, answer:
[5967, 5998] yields 17.8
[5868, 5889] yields 17.4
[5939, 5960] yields 18.4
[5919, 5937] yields 18.5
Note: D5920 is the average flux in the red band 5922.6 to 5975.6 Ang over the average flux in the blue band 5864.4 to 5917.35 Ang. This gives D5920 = 1.08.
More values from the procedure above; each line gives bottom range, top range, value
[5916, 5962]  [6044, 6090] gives 0.98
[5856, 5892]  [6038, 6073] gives 1.07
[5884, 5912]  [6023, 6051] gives 1.15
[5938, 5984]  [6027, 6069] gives 1.03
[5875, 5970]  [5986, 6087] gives 1.02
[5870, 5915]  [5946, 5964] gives 1.11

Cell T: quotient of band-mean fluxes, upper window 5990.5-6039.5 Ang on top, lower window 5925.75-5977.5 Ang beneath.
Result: 1.0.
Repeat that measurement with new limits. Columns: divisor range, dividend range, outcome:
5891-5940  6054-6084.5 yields 1.02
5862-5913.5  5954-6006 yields 1.05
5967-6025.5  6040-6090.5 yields 1.04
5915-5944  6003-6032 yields 0.94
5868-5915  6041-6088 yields 1.08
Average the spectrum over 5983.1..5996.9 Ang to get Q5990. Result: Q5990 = 17.5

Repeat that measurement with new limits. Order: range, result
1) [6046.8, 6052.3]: 18.4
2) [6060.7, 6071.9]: 18.3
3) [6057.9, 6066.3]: 18.6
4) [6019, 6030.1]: 17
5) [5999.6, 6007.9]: 16.6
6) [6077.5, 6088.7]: 17.5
